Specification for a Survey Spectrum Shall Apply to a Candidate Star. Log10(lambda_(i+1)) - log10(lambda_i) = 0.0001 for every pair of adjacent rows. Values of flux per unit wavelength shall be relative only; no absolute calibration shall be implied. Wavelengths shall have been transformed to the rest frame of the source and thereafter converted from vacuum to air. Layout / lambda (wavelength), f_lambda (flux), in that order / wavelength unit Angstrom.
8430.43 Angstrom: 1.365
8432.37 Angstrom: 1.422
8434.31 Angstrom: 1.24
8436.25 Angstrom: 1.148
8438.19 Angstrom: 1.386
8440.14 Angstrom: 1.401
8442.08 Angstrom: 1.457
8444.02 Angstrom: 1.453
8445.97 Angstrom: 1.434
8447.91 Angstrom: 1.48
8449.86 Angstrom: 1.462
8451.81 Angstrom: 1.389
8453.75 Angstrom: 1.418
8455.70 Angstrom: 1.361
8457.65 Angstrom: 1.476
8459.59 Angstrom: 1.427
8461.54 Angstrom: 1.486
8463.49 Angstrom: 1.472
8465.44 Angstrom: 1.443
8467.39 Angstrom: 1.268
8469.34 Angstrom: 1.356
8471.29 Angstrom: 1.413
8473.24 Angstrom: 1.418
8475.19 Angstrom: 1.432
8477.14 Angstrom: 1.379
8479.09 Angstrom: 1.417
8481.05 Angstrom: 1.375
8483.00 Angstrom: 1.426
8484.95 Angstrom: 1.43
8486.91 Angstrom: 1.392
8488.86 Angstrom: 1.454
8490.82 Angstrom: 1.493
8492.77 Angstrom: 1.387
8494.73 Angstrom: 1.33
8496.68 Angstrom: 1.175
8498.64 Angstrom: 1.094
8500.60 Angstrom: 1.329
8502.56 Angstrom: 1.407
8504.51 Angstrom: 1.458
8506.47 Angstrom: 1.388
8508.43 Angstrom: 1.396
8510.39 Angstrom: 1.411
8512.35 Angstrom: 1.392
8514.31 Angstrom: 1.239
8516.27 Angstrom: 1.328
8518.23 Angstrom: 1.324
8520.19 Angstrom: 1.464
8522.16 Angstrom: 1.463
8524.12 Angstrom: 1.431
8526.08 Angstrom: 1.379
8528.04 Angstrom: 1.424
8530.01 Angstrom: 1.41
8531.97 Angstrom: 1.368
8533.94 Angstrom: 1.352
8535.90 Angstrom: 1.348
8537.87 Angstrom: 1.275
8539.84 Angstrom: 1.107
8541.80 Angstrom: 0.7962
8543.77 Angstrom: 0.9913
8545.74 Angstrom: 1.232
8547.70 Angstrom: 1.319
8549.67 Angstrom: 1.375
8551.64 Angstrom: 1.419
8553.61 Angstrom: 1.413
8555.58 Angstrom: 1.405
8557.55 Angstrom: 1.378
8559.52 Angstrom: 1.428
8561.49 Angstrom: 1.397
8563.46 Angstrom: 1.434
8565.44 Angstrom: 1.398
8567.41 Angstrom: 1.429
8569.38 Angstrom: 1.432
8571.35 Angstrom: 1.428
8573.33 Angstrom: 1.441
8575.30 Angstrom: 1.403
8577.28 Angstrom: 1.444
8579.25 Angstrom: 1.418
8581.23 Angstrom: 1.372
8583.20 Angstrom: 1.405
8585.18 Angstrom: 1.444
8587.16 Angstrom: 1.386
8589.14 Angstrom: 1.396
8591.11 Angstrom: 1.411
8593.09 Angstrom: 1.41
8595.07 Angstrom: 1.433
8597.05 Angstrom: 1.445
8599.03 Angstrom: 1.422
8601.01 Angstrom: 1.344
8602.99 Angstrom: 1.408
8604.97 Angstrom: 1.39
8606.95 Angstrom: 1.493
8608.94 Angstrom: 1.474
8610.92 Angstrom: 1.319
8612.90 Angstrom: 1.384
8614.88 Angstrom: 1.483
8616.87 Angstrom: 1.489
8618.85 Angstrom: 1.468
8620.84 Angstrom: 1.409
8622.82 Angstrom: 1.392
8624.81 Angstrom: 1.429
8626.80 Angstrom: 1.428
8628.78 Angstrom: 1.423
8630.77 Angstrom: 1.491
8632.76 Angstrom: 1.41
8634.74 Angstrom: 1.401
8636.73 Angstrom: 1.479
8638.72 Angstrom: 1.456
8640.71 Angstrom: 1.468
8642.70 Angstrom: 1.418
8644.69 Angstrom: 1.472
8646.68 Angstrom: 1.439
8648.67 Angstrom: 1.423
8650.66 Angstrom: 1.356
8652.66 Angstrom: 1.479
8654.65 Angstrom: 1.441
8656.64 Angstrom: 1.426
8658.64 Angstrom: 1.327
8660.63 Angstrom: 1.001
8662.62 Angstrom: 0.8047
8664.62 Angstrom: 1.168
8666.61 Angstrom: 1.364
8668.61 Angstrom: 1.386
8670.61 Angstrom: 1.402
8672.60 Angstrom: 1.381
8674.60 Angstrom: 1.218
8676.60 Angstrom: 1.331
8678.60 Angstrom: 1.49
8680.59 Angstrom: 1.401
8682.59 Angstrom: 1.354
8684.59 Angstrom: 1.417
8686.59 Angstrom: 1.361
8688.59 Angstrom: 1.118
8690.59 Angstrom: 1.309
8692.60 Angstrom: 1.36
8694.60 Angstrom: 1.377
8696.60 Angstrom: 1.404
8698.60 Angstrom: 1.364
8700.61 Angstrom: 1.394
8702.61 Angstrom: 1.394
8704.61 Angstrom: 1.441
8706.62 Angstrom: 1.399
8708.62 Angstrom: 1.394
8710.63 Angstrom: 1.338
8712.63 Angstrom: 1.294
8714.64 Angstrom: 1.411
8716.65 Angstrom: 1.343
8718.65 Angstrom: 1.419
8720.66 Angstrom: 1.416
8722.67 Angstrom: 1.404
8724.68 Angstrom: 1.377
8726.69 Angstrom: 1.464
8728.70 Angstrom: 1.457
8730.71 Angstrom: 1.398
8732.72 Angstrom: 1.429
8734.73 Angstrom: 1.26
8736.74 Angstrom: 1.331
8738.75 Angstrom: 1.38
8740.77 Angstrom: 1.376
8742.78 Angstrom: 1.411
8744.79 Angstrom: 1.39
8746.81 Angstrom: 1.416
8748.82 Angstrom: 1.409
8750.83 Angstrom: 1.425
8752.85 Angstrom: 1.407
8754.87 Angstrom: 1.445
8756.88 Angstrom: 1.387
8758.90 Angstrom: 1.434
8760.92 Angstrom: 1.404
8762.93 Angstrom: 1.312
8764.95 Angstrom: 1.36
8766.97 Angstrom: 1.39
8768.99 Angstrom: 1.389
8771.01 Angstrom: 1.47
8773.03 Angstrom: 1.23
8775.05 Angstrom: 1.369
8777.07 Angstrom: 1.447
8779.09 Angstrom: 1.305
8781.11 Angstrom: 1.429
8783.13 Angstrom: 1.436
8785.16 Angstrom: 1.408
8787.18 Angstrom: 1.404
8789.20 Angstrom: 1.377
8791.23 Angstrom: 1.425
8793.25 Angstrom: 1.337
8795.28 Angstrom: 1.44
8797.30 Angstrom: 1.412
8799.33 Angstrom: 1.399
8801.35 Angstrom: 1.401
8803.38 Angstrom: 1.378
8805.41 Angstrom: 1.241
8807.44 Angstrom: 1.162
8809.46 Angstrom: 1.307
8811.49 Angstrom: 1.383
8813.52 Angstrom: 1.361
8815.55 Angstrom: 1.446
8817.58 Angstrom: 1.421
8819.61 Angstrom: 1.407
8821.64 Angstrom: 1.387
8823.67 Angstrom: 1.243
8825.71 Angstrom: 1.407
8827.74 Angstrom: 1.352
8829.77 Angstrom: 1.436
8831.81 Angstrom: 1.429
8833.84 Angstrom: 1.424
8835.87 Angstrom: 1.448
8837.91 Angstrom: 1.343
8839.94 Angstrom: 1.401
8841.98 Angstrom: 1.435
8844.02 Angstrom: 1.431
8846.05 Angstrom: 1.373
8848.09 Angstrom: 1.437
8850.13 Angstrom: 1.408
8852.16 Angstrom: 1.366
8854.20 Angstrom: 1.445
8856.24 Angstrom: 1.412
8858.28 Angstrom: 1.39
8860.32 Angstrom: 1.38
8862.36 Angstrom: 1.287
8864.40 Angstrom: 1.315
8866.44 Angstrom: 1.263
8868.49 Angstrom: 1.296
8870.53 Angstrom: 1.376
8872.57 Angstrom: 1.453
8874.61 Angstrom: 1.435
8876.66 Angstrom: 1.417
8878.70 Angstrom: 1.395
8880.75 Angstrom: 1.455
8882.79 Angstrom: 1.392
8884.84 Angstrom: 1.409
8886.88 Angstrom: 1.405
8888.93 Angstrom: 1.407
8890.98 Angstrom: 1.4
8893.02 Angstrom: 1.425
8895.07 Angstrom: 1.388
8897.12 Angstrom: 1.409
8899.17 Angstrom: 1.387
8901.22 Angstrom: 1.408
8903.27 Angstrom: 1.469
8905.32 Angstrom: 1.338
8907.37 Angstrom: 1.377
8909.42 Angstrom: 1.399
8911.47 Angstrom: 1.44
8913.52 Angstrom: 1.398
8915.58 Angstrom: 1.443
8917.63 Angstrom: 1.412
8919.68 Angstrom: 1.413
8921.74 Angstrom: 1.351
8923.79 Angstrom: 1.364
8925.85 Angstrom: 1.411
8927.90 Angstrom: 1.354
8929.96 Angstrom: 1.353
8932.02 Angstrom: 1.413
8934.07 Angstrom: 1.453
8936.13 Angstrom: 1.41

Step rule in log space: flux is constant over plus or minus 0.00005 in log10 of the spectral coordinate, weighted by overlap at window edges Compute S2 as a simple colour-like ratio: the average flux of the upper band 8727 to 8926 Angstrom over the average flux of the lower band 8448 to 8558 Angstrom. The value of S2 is 1.02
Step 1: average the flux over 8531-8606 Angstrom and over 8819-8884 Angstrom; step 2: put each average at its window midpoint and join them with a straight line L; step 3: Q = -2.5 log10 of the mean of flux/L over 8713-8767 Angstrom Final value -0.01 mag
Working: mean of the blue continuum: 1.36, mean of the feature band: 1.39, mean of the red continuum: 1.39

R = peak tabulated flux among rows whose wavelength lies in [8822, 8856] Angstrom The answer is 1.448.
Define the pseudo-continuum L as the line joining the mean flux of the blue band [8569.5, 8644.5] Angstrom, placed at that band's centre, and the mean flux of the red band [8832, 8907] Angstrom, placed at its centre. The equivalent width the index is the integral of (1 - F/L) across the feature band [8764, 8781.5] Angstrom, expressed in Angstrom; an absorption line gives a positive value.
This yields 0.4 Angstrom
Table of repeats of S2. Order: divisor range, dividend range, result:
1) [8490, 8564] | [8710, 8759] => 1.04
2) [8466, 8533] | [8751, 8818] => 1.00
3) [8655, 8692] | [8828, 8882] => 1.08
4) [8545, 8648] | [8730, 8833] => 0.97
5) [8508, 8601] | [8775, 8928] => 1.02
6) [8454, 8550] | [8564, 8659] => 1.05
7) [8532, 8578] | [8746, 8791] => 1.05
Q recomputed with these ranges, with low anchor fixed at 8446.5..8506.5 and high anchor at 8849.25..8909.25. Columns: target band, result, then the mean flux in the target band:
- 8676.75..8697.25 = 0.03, 1.36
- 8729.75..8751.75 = 0.01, 1.38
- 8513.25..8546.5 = 0.08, 1.29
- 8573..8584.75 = -0.02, 1.41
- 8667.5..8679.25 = 0.02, 1.36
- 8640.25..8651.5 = -0.03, 1.43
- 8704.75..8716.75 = 0.02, 1.37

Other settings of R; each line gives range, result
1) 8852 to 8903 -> 1.455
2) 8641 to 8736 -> 1.49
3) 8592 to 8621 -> 1.493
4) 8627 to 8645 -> 1.491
